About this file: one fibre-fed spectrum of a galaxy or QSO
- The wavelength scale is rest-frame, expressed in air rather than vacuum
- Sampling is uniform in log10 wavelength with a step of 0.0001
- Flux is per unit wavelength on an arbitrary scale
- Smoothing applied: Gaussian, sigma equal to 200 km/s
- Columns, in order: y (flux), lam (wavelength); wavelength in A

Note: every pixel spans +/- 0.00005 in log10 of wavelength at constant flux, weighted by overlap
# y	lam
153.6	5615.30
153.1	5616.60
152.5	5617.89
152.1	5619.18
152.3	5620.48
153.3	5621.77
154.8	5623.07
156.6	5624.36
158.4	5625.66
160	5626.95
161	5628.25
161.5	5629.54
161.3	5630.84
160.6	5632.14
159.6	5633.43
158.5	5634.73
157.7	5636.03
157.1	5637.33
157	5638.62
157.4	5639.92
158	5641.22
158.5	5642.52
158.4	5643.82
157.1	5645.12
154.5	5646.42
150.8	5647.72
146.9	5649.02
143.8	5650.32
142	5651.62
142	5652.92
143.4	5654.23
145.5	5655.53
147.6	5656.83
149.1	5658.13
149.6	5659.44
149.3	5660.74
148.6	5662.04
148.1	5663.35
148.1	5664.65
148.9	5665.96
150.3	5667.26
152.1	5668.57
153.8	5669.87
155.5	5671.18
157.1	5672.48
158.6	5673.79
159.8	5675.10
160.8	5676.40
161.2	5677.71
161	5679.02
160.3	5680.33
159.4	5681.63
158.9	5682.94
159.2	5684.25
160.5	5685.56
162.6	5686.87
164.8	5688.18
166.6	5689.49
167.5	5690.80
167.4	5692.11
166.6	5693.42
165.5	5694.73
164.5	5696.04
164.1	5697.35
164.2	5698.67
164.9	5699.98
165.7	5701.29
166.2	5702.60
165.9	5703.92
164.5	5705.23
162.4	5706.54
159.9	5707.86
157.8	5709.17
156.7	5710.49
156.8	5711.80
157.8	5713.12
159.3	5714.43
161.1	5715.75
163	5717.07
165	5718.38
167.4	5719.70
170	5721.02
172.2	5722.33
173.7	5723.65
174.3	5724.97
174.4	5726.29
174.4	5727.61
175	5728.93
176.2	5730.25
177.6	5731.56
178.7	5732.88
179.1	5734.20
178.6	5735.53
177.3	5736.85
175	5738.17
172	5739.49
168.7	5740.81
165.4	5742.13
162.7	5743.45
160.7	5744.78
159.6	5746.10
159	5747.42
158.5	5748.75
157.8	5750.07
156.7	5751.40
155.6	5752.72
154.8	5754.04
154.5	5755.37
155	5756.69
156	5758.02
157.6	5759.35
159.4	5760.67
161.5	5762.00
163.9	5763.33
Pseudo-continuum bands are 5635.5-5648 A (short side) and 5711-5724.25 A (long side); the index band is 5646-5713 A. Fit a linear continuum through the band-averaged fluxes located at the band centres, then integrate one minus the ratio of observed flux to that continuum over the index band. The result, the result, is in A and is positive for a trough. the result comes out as 1.59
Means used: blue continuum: 157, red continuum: 165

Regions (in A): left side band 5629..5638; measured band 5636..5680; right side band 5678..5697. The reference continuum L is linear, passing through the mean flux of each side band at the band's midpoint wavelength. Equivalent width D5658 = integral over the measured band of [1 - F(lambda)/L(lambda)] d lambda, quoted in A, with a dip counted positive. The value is 2.3 A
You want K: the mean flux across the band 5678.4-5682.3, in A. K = 160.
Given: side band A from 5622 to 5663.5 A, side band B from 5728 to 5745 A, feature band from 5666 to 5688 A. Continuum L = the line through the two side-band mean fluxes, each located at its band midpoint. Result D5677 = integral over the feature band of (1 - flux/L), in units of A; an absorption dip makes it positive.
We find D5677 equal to 0.37 A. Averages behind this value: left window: 154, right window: 173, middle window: 158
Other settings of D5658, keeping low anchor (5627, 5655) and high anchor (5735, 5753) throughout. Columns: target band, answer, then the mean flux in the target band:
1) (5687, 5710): -0.6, 165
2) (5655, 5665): 0.5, 148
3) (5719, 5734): -1.0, 174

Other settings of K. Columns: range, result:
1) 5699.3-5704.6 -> 166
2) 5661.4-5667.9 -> 149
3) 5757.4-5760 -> 157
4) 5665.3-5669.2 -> 150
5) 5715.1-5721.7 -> 165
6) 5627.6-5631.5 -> 161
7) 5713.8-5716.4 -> 160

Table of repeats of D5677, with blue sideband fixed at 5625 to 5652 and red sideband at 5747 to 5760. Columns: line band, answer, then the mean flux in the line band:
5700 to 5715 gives -0.5 A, 161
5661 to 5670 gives 0.4 A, 150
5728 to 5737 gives -1.2 A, 177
